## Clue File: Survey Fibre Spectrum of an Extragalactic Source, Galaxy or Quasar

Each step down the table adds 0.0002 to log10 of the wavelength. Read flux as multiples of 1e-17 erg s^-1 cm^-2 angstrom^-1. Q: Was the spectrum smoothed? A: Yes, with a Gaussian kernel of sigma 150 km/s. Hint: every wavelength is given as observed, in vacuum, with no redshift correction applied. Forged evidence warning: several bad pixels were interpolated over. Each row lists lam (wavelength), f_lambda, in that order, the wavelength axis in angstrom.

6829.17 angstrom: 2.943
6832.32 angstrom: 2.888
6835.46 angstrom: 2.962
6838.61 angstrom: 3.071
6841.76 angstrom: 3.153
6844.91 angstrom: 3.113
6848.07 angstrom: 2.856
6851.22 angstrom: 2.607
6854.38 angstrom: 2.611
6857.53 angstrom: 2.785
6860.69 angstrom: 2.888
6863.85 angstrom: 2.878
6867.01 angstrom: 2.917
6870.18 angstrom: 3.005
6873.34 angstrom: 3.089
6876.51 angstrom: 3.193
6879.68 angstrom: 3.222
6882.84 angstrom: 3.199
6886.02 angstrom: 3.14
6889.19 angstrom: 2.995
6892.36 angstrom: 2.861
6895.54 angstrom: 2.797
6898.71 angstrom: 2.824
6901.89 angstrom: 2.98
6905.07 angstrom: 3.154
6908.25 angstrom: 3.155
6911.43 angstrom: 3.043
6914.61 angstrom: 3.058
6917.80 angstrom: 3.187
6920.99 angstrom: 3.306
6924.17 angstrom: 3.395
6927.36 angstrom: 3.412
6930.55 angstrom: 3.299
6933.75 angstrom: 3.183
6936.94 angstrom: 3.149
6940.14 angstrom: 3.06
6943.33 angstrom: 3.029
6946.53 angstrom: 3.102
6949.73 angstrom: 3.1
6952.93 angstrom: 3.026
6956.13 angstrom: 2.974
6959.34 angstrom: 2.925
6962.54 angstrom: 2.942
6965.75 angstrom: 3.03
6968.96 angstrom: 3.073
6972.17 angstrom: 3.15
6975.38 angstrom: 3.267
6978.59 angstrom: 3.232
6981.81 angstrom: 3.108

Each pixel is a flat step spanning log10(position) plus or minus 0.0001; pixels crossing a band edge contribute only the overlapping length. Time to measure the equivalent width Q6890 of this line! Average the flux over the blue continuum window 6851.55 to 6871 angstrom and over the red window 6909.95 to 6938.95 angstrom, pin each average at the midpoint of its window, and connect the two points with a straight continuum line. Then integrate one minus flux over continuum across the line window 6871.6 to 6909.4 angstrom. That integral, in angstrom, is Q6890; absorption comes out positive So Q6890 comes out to -0.5 angstrom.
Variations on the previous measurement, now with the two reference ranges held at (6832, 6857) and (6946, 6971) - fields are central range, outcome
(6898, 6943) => -2.70 angstrom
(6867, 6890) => -1.34 angstrom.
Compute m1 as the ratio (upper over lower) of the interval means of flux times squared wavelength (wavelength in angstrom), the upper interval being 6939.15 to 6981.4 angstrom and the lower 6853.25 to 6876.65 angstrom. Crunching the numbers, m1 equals 1.1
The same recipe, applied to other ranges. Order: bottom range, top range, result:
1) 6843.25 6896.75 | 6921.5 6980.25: 1.09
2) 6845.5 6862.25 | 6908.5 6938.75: 1.19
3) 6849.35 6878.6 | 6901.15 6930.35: 1.12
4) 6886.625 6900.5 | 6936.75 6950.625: 1.08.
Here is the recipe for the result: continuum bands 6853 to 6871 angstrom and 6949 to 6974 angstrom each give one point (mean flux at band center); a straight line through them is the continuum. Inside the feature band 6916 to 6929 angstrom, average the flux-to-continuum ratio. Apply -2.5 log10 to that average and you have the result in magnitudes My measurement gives -0.13 mag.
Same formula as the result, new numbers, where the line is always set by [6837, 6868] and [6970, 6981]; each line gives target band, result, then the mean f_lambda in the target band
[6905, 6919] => -0.027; 3.11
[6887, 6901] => 0.039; 2.89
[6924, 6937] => -0.070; 3.29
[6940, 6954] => 0.022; 3.07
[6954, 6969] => 0.065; 2.98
